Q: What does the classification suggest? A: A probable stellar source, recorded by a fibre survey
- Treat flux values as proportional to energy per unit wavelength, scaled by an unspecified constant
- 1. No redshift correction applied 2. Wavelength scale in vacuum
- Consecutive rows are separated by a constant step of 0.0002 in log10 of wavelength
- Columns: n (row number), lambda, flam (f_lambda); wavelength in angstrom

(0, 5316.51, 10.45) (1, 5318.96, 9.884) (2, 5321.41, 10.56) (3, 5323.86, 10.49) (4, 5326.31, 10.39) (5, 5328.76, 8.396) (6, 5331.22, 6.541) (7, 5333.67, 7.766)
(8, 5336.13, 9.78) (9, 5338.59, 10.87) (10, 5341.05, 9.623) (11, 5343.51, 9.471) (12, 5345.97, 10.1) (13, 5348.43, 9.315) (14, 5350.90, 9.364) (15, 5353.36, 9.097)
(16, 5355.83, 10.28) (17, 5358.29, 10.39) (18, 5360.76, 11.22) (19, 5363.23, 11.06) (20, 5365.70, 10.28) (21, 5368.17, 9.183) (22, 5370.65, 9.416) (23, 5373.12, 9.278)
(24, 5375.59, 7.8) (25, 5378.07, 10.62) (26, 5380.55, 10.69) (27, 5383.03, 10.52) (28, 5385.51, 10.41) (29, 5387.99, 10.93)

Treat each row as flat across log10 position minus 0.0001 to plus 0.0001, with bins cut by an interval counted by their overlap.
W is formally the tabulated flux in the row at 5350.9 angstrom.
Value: 9.364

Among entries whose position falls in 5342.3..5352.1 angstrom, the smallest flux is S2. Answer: 9.315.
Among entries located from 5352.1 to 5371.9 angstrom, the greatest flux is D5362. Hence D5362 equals 11.22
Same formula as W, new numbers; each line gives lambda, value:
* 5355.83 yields 10.28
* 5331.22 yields 6.541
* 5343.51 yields 9.471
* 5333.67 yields 7.766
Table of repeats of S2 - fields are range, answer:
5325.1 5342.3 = 6.541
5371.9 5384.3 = 7.8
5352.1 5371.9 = 9.097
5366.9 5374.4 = 9.183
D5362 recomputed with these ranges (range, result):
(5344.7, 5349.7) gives 10.1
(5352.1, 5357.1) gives 10.28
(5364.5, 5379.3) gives 10.62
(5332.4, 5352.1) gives 10.87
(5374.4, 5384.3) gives 10.69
